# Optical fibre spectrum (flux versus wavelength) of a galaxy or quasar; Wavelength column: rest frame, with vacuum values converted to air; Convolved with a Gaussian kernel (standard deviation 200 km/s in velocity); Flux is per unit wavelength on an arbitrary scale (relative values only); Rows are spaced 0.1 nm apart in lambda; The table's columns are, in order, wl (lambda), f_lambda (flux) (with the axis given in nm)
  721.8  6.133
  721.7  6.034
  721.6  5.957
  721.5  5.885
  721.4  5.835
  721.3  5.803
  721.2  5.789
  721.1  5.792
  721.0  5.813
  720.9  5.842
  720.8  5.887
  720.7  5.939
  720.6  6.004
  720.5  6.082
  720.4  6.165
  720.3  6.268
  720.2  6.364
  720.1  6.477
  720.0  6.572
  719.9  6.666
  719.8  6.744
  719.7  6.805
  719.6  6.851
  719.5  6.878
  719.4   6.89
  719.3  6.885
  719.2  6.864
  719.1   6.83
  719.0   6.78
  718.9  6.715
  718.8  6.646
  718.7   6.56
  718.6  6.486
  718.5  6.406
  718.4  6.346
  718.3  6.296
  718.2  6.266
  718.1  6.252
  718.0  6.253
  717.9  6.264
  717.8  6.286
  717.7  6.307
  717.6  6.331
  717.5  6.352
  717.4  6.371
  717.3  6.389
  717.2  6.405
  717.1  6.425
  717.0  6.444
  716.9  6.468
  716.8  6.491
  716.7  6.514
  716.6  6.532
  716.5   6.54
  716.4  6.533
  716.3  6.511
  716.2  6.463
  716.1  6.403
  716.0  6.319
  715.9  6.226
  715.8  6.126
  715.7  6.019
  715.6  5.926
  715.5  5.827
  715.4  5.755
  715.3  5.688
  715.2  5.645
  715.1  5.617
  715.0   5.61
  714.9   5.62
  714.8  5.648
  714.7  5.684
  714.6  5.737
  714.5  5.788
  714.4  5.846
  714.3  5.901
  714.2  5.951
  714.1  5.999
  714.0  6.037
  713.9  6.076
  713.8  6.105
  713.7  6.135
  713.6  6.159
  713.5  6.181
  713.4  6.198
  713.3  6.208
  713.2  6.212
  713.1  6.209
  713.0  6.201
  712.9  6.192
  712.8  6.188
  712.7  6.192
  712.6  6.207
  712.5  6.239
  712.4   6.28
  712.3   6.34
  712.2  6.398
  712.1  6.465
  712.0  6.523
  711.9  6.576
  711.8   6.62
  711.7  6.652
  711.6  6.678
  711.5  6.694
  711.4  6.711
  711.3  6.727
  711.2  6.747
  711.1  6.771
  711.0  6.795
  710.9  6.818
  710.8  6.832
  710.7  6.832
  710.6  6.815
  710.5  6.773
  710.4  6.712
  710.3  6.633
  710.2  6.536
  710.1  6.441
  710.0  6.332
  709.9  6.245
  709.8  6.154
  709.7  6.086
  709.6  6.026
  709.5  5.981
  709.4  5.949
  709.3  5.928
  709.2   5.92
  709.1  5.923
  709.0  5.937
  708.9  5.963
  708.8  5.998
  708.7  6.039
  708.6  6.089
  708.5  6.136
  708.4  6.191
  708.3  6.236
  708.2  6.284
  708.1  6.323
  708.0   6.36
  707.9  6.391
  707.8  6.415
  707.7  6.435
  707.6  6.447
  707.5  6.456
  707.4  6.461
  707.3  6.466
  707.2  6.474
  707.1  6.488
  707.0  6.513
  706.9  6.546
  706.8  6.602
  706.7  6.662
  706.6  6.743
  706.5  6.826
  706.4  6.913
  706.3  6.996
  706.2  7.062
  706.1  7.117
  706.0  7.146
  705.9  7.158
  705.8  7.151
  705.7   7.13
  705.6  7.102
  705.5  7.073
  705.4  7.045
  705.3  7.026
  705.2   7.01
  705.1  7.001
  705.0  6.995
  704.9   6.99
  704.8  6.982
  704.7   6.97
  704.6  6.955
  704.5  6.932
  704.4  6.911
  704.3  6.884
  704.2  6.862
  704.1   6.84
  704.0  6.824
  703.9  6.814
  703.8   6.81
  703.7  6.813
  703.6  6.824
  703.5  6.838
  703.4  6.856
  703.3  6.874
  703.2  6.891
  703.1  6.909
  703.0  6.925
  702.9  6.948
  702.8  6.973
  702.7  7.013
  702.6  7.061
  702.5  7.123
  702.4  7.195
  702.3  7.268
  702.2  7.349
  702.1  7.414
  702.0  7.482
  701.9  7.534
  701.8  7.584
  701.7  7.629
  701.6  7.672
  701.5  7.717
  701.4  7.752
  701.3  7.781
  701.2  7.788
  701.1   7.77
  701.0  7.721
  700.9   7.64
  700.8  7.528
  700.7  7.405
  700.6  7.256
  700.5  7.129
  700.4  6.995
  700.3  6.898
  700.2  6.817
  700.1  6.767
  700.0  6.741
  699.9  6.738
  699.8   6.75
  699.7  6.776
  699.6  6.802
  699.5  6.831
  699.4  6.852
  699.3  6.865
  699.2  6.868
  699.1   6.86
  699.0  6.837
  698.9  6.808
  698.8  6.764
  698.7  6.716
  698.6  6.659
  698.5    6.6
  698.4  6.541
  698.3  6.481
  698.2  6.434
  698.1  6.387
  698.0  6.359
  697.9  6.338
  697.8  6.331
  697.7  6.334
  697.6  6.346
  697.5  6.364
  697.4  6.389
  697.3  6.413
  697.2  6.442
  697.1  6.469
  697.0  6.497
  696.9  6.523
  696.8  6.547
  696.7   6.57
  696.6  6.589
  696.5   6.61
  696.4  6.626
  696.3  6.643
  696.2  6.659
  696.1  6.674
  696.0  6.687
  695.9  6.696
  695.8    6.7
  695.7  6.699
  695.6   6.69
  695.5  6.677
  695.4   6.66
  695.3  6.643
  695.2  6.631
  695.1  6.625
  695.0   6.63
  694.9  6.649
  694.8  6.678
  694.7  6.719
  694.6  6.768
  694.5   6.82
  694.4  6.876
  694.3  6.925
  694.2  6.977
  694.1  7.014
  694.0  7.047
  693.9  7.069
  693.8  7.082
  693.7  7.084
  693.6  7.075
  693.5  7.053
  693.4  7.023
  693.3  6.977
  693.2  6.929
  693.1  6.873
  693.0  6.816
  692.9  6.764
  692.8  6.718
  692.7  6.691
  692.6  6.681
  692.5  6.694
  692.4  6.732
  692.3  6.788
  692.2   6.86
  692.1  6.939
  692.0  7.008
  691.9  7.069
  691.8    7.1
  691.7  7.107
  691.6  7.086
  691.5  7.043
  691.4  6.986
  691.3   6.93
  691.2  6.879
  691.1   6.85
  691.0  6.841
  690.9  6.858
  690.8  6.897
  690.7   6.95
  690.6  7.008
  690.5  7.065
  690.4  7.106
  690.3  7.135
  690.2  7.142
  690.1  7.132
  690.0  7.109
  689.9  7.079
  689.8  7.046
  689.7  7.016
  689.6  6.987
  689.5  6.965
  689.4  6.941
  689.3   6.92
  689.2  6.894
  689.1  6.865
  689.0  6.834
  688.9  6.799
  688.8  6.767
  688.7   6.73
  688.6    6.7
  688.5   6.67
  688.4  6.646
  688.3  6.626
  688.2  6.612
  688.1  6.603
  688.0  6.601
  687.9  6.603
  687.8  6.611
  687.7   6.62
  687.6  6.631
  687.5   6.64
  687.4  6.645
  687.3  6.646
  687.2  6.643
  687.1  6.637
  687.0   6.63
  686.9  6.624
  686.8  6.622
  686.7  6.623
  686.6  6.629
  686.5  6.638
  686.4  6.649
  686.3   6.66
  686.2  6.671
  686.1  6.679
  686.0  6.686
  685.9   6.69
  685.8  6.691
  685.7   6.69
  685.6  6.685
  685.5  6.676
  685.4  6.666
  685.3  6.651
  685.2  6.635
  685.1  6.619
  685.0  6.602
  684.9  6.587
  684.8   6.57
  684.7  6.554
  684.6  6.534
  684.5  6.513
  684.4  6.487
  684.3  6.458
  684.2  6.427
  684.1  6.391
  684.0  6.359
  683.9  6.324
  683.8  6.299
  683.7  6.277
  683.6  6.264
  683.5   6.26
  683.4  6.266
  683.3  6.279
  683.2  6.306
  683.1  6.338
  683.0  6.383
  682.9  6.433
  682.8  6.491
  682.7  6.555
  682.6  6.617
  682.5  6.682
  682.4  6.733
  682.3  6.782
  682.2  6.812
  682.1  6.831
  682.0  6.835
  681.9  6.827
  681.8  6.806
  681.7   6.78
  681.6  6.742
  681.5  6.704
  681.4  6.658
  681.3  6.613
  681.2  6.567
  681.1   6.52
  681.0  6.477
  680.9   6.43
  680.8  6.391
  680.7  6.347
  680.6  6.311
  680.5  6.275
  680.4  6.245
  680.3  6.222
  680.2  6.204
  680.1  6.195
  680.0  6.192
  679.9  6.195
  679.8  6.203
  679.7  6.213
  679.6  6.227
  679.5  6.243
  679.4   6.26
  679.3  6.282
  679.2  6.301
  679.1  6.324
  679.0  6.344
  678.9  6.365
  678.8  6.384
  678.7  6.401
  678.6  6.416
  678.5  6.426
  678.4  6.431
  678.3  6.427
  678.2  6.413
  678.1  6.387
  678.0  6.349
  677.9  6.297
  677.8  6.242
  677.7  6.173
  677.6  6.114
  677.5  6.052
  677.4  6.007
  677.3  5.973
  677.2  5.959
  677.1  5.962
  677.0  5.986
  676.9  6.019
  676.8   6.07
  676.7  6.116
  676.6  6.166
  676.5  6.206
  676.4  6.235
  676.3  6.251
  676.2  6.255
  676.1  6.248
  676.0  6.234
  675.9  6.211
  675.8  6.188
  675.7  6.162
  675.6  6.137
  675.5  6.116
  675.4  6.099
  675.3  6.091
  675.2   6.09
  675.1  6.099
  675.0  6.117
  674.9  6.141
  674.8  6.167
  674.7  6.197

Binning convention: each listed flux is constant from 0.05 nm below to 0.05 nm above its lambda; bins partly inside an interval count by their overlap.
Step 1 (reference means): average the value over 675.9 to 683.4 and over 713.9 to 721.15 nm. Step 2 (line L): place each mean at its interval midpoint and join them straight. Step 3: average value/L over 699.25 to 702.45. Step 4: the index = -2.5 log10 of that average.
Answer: -0.15 mag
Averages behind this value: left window 6.36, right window 6.26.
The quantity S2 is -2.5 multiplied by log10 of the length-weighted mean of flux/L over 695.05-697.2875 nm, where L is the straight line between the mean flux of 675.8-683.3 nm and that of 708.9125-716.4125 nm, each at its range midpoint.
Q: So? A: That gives -0.05 mag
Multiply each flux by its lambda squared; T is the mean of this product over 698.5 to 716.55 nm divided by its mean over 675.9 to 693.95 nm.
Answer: 1.07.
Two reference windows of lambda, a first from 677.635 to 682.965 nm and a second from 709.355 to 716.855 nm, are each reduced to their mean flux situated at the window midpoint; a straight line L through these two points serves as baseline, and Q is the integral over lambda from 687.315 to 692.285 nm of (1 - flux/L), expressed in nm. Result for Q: -0.378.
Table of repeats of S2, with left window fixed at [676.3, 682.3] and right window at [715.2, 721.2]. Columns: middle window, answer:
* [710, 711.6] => -0.059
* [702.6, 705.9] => -0.098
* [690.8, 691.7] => -0.097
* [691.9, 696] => -0.079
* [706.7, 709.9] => 0.019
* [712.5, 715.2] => 0.063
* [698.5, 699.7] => -0.074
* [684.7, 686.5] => -0.051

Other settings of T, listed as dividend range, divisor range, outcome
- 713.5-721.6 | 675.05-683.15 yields 1.10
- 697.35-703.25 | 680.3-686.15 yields 1.12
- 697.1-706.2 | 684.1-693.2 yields 1.07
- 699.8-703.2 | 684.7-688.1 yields 1.14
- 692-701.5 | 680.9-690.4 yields 1.06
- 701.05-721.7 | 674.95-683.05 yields 1.13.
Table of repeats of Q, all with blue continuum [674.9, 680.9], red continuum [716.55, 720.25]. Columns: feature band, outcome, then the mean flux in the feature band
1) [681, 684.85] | -0.170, 6.53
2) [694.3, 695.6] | -0.073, 6.71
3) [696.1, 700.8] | -0.222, 6.68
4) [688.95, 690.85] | -0.209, 7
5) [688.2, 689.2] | -0.070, 6.74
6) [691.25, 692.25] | -0.109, 7.01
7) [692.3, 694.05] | -0.156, 6.9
